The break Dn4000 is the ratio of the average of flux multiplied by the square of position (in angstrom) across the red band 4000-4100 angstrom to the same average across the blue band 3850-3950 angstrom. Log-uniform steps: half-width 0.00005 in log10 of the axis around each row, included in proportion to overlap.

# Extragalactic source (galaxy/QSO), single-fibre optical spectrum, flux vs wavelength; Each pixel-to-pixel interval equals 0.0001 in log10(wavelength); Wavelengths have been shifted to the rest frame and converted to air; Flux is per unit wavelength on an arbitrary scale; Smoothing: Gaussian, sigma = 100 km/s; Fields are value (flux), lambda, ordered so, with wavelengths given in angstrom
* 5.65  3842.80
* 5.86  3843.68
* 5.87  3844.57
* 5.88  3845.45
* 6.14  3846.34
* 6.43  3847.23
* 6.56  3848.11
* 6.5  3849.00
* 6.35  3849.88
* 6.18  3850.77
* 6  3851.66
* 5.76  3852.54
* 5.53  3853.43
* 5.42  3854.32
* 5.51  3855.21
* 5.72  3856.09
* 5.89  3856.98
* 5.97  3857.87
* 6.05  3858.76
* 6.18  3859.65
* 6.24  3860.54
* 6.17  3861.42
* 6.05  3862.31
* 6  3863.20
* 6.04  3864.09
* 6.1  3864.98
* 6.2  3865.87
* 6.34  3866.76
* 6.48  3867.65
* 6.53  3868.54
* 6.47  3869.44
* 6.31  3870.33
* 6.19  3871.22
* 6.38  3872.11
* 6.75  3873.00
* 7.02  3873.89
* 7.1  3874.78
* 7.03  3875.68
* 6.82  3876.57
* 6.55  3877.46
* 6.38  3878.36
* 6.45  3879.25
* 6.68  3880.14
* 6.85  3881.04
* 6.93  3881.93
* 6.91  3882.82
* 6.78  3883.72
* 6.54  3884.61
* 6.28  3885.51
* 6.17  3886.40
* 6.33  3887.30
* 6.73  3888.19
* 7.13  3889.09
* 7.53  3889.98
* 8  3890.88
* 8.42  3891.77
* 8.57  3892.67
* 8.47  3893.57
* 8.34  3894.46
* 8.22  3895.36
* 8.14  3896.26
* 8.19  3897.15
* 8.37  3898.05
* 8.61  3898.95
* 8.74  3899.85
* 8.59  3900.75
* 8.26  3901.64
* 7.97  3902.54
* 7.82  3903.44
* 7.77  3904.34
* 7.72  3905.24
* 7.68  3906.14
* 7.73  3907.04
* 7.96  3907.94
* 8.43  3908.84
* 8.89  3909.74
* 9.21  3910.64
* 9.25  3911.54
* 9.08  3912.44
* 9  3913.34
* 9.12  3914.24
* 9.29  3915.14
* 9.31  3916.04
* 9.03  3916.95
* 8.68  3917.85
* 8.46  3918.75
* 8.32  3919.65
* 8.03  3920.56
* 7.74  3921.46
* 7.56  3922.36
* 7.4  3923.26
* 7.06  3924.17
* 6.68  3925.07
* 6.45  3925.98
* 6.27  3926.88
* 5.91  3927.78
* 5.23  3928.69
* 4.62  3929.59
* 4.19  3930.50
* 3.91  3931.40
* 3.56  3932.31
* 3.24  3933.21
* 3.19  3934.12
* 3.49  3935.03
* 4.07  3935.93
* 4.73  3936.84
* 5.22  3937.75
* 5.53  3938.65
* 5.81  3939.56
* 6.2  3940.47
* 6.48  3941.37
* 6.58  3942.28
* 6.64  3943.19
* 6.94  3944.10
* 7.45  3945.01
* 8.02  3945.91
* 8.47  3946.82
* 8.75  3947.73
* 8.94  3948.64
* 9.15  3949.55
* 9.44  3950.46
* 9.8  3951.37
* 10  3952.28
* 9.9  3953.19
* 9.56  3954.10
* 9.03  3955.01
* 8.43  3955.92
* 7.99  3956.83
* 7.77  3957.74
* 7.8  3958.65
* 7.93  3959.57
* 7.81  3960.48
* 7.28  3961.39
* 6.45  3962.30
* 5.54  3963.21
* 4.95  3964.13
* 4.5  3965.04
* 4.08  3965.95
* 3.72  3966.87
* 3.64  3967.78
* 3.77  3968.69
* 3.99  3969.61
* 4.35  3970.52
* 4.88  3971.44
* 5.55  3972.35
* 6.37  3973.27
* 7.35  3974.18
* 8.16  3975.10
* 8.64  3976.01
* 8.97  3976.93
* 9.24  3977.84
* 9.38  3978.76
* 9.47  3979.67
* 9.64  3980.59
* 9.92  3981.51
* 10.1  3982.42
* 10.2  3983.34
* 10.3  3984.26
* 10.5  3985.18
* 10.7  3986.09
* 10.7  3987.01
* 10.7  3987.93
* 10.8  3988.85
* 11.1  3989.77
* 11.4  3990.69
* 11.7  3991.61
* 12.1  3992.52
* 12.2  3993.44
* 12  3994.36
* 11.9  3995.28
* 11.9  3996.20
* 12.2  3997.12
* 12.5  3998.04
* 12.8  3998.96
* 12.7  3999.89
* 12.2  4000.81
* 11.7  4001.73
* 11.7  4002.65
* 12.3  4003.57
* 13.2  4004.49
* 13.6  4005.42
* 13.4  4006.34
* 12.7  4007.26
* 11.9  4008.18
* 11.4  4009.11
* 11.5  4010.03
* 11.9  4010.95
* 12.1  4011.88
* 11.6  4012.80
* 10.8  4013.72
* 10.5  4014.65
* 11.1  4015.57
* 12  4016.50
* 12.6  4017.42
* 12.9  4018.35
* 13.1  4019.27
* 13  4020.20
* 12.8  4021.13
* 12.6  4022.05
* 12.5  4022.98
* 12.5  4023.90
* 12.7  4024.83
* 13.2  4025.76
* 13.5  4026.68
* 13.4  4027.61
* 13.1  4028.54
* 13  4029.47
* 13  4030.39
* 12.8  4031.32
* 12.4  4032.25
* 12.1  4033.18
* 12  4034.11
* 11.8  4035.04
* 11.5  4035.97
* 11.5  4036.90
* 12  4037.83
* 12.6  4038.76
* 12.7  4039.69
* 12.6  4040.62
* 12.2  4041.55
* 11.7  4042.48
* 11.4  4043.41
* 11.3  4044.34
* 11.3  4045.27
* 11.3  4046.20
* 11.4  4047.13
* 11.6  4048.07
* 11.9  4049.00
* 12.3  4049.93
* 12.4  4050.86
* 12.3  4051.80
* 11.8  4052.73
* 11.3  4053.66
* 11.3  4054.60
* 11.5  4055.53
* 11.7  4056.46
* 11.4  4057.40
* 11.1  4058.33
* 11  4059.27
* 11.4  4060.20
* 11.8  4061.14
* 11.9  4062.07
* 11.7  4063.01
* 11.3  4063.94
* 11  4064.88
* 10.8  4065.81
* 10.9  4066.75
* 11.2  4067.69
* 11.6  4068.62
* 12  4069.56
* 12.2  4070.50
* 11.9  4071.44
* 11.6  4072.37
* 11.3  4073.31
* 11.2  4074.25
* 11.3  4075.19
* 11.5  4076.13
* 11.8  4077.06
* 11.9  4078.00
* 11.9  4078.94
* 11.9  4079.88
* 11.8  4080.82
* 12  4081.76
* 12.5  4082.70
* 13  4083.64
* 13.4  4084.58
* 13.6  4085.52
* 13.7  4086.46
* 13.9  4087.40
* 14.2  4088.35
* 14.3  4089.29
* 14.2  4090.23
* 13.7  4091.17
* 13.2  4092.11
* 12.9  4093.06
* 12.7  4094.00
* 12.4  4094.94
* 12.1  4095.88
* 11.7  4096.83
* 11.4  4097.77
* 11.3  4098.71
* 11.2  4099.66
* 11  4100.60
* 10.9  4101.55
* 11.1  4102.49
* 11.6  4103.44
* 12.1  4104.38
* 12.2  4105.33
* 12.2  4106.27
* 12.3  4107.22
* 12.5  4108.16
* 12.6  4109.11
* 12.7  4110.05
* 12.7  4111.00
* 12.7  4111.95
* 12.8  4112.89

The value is 1.89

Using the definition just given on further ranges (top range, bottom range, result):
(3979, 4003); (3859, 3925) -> 1.58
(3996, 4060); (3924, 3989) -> 1.77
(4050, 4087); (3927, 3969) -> 1.95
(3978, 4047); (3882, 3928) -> 1.59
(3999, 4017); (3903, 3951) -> 1.77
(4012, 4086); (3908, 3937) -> 1.86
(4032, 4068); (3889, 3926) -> 1.52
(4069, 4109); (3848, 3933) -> 1.92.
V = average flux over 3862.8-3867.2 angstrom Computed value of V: 6.14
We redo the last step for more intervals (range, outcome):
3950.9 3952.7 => 9.89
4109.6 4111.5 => 12.7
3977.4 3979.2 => 9.29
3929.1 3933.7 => 3.91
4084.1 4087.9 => 13.6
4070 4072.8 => 11.9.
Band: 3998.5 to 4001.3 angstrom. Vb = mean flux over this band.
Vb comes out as 12.5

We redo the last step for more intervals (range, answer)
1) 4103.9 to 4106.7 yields 12.2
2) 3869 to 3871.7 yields 6.33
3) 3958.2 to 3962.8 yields 7.43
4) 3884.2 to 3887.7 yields 6.32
